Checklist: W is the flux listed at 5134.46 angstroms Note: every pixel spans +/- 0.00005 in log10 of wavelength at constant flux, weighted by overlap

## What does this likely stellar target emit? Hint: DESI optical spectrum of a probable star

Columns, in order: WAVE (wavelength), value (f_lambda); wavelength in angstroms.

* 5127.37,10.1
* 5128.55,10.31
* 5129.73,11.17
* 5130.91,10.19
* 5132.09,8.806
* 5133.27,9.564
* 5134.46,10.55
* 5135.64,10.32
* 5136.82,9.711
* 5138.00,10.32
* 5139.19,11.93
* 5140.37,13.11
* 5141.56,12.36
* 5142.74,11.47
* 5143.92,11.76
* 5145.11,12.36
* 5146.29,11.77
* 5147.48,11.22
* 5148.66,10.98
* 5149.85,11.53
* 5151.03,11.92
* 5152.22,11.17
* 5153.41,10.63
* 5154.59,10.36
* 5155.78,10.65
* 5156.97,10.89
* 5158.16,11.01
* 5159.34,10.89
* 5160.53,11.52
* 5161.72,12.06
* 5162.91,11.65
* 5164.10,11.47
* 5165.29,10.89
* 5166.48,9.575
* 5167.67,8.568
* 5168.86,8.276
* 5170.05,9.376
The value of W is 10.55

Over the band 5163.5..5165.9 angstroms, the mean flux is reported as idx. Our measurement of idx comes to 11.2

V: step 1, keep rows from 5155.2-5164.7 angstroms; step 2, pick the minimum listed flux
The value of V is 10.65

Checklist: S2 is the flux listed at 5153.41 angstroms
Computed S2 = 10.63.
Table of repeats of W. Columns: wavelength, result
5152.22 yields 11.17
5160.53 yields 11.52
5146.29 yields 11.77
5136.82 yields 9.711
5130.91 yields 10.19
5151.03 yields 11.92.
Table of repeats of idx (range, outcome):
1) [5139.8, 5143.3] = 12.3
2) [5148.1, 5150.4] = 11.2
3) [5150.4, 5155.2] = 11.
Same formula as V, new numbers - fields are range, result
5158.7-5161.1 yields 10.89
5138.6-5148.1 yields 11.22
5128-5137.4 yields 8.806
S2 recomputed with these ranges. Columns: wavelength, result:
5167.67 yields 8.568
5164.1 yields 11.47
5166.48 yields 9.575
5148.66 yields 10.98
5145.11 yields 12.36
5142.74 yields 11.47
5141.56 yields 12.36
